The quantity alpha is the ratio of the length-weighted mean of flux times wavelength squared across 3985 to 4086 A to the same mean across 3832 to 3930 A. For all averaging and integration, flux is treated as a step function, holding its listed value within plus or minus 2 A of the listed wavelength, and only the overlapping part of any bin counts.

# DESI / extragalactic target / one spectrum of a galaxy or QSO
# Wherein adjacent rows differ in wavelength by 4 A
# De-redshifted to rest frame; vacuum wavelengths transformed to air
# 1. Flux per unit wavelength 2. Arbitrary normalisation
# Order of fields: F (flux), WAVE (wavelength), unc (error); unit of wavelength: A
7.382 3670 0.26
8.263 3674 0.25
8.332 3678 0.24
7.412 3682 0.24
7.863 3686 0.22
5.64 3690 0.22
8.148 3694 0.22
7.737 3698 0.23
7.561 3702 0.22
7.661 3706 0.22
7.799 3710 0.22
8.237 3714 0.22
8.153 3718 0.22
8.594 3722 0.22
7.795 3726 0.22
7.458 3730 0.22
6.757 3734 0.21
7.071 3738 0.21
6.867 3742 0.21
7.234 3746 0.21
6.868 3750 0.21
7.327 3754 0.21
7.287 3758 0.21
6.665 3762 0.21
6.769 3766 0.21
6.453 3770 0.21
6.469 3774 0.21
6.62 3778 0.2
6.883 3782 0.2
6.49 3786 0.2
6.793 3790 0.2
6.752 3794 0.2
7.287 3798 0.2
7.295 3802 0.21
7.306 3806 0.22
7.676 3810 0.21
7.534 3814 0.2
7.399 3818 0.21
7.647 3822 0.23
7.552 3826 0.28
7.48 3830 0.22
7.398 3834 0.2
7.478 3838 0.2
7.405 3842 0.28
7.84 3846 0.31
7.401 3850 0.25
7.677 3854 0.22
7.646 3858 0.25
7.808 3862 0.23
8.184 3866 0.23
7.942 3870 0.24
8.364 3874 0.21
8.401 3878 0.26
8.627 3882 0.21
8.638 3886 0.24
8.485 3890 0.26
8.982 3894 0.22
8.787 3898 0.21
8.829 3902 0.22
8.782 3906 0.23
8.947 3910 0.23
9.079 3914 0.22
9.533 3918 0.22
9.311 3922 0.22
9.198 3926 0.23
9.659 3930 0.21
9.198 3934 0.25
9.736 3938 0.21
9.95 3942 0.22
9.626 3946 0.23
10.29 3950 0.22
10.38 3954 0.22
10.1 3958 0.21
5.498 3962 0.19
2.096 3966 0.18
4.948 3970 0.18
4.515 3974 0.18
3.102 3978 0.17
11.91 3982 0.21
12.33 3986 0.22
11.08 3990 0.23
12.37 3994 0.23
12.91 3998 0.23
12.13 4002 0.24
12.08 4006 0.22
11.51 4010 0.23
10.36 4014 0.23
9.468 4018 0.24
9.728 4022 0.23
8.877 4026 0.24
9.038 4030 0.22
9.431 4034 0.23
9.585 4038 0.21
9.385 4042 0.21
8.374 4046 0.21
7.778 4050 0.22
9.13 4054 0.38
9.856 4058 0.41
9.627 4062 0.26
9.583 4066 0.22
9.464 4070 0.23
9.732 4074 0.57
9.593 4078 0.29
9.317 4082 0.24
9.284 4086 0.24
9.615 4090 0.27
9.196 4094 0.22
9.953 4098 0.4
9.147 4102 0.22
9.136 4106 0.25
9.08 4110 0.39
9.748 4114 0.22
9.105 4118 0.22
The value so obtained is 1.29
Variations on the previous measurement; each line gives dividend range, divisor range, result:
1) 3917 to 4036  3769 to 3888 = 1.35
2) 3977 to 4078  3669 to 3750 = 1.56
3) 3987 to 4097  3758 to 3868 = 1.54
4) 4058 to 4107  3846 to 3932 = 1.22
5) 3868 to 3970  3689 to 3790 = 1.32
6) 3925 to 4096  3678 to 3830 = 1.46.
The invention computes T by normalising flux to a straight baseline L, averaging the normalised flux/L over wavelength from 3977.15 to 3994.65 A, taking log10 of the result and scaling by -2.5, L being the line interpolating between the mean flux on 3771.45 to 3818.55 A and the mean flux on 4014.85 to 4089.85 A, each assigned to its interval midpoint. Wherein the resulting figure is -0.19 mag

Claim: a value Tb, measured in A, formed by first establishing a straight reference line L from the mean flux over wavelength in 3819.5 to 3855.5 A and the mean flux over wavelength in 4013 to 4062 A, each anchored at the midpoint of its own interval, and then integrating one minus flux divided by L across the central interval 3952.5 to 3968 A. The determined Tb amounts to 3.0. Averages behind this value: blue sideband 7.54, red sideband 9.24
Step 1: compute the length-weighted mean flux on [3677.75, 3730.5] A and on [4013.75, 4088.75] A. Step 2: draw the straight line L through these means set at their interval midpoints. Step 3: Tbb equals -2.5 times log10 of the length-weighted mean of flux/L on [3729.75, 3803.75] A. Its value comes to 0.16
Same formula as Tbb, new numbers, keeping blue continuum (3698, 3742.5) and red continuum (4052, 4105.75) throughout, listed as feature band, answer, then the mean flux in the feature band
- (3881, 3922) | -0.04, 8.9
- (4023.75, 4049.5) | 0.03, 9.04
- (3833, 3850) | 0.10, 7.52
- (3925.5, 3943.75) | -0.10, 9.57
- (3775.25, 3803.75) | 0.17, 6.86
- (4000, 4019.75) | -0.21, 11.1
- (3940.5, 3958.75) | -0.14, 10.1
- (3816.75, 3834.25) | 0.10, 7.51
